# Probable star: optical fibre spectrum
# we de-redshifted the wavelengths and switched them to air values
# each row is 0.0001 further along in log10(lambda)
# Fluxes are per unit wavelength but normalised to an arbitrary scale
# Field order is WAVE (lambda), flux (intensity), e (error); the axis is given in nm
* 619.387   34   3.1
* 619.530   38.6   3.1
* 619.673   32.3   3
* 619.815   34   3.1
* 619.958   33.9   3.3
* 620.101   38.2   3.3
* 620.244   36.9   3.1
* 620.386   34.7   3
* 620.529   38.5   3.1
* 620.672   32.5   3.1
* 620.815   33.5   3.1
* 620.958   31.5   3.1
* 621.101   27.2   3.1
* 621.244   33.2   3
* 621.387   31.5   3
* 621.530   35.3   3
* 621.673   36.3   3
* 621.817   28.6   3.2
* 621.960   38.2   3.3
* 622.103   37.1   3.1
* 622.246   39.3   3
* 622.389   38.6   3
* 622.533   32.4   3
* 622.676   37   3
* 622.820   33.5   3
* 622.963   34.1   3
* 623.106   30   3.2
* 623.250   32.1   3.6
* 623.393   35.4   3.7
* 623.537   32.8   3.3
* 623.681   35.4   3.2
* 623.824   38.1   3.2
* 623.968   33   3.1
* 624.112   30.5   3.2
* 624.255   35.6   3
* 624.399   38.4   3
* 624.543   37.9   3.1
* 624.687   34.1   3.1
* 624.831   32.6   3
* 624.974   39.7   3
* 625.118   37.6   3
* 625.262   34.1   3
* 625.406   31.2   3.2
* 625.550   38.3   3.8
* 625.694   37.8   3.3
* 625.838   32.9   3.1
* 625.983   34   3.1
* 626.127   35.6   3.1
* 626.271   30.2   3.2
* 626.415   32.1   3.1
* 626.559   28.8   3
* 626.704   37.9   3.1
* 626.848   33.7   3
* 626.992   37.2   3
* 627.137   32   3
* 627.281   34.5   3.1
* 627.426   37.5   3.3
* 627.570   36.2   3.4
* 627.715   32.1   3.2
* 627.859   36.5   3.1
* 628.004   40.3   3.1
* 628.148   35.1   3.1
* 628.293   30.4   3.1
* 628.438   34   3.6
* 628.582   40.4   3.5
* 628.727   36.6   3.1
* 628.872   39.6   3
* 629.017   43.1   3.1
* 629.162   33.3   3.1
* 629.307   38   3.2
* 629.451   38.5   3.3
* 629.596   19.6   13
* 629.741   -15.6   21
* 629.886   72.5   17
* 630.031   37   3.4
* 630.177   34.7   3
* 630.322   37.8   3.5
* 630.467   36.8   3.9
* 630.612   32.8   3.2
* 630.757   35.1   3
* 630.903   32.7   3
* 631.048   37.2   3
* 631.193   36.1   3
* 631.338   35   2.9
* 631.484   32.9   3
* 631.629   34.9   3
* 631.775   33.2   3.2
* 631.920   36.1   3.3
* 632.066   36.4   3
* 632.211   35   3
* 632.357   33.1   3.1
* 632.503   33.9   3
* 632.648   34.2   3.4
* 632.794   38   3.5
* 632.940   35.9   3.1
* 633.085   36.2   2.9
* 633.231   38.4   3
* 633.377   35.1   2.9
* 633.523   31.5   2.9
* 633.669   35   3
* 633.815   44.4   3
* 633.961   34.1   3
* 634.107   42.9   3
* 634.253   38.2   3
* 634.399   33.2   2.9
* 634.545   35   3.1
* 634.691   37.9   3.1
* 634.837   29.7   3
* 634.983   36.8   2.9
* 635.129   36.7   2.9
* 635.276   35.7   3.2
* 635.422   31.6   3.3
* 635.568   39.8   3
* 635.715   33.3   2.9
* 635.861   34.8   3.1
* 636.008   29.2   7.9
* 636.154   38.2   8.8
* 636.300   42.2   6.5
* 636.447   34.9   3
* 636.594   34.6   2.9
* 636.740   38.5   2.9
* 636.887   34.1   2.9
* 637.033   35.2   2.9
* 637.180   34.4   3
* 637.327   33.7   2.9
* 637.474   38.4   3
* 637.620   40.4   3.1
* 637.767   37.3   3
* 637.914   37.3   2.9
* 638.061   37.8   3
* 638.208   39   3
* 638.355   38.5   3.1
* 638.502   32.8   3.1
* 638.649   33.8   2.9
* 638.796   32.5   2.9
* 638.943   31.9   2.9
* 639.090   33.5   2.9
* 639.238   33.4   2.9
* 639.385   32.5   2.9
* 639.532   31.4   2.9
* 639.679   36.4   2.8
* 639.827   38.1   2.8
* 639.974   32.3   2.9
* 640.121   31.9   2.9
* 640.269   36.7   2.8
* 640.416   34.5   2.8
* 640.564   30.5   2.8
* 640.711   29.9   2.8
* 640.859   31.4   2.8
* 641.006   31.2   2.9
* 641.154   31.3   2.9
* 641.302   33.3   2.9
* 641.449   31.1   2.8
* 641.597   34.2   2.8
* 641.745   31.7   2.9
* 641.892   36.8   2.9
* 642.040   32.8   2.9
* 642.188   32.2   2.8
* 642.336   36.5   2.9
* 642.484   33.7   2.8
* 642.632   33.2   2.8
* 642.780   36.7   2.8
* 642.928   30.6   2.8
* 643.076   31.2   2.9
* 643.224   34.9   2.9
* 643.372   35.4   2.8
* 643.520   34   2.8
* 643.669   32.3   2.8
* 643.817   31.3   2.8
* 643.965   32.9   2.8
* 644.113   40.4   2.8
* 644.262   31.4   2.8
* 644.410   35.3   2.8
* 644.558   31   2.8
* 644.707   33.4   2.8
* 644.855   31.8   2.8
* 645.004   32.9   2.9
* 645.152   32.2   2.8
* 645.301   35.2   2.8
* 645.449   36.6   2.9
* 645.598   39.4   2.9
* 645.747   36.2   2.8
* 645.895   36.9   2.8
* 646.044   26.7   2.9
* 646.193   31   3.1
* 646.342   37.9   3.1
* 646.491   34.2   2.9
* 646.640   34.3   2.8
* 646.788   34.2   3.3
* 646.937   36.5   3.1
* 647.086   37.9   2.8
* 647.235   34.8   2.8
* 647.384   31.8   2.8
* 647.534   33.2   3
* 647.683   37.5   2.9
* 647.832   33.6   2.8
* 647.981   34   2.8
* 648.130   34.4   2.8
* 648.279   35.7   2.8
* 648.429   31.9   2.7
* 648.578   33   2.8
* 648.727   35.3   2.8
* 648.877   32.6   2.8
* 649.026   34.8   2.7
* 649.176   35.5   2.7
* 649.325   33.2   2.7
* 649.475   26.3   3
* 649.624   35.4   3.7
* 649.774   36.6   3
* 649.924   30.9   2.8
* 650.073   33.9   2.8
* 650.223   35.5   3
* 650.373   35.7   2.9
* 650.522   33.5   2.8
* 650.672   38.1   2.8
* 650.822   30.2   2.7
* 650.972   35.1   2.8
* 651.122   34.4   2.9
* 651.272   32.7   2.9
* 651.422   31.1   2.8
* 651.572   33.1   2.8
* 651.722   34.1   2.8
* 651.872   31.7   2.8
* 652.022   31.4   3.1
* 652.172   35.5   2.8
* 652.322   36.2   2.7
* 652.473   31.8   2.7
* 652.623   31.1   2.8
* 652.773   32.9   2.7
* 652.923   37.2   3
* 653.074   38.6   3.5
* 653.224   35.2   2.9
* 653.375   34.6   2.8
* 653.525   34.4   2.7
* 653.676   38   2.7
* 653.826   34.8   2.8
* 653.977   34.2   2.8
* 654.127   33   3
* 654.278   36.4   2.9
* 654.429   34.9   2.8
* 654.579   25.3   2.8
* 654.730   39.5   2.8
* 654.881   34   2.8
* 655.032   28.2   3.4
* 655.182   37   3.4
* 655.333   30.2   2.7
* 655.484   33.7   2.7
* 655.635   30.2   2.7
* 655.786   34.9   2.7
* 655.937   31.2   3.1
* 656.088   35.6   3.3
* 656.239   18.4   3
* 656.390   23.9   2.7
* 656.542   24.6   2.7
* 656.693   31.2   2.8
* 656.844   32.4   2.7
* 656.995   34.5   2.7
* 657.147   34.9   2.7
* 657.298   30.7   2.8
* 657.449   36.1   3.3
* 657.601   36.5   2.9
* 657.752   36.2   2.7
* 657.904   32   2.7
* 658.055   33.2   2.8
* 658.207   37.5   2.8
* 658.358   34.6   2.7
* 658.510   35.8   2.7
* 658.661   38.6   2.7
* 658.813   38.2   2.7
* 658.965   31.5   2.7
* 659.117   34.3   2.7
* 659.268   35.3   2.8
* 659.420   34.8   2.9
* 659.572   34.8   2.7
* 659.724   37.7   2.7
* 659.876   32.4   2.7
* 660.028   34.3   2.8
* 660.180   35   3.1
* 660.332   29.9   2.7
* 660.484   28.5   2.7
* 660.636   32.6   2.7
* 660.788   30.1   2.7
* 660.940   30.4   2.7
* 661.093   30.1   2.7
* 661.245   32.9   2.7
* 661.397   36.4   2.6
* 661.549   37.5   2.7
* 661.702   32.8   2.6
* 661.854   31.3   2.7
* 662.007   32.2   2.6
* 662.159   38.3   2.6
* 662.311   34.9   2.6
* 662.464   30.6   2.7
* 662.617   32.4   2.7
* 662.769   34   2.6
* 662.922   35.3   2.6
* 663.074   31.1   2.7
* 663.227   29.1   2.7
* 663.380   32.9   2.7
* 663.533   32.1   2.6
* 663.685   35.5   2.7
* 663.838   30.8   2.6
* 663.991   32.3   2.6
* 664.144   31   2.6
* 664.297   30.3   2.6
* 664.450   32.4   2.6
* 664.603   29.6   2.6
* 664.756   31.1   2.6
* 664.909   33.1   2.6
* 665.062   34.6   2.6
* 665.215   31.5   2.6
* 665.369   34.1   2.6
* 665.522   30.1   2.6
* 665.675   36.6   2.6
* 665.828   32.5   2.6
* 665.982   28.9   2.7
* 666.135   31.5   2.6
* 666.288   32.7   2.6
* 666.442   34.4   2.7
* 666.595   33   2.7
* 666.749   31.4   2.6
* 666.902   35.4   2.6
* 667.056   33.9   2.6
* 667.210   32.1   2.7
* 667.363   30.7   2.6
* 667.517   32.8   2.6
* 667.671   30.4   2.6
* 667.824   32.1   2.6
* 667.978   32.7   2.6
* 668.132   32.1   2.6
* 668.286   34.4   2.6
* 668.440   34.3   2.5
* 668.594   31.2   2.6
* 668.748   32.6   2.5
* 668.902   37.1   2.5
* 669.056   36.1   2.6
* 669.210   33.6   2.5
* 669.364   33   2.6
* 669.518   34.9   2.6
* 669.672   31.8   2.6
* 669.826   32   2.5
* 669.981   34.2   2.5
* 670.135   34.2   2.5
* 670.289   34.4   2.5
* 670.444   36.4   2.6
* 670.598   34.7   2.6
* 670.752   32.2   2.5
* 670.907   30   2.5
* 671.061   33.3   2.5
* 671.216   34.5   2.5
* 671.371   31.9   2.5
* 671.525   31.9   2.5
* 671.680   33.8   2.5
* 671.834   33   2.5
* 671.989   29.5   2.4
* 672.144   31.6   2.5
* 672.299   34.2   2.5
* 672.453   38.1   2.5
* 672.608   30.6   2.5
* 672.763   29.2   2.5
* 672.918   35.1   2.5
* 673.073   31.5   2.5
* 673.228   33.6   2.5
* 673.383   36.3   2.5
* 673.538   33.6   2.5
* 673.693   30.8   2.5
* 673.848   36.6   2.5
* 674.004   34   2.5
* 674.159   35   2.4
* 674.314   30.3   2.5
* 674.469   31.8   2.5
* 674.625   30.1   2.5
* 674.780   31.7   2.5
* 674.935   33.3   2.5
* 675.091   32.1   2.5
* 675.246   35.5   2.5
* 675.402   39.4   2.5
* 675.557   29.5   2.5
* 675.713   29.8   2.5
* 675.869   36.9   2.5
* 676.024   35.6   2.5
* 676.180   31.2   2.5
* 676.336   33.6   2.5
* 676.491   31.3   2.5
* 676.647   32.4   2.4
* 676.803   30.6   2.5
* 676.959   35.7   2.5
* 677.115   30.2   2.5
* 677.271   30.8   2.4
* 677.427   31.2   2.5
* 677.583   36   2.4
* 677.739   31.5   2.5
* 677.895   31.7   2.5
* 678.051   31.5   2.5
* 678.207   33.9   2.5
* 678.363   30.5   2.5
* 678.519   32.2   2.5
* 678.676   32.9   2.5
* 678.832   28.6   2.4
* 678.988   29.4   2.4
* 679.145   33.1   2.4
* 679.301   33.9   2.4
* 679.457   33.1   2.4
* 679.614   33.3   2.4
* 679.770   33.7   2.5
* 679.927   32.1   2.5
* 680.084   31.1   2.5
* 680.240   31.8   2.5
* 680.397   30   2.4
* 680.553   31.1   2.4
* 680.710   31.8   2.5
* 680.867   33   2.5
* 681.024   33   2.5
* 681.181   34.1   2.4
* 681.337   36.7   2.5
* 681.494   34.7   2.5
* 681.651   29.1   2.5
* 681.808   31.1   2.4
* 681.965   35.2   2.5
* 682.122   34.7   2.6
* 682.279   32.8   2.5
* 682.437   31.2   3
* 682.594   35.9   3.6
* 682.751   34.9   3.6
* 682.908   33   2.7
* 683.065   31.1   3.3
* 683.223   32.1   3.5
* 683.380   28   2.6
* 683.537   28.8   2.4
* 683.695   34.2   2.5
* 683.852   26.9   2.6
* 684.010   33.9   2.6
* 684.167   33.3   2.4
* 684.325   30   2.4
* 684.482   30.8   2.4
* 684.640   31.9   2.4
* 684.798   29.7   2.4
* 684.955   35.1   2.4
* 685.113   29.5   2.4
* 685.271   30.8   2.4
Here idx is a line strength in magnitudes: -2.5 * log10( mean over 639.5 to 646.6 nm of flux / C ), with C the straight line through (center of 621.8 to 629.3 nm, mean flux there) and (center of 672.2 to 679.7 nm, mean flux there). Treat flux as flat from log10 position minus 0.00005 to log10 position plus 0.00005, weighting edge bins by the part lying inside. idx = 0.02 mag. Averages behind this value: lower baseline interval 35.2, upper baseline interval 32.8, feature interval 33.6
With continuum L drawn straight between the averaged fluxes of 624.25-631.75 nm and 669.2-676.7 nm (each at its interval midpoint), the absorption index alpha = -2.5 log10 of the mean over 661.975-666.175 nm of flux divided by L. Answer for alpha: 0.03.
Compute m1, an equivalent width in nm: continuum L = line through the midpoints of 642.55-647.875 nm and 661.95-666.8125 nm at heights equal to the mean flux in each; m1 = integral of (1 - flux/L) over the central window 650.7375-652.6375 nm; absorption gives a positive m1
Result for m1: 0.03 nm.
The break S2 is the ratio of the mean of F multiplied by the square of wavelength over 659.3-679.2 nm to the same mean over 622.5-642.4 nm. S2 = 1.05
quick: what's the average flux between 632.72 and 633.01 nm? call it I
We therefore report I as 36.9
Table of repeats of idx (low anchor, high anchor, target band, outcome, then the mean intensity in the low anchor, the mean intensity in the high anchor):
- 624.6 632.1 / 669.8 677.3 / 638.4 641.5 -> 0.05 mag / 34.8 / 33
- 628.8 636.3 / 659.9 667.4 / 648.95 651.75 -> 0.00 mag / 35.3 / 32.5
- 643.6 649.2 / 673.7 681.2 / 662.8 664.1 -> 0.03 mag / 34.2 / 32.5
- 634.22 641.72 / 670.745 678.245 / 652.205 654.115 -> -0.03 mag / 34.7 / 32.8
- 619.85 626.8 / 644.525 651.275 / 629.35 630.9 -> 0.05 mag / 34.5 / 34.1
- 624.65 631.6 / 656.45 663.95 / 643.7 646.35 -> 0.01 mag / 34.8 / 33.4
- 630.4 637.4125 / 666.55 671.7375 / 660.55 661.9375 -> 0.04 mag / 35.5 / 33.2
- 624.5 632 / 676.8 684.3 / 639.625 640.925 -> 0.03 mag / 34.8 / 32.3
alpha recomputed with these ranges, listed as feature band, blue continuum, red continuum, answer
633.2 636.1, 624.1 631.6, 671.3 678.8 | -0.03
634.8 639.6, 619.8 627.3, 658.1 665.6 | -0.04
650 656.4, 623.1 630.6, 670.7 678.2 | 0.01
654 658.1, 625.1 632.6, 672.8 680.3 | 0.05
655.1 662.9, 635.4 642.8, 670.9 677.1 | 0.02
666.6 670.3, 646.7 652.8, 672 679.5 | -0.01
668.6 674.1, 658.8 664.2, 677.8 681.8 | -0.03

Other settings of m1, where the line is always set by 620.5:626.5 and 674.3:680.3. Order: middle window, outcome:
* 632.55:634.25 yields -0.141 nm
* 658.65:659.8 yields -0.083 nm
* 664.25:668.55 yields 0.048 nm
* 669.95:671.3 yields -0.044 nm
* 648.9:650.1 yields 0.007 nm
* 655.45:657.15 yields 0.154 nm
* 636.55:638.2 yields -0.133 nm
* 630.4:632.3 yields -0.044 nm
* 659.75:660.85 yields 0.031 nm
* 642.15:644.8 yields -0.001 nm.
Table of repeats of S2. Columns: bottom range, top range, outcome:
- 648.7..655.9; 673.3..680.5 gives 1.04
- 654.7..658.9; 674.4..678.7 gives 1.05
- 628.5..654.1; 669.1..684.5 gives 1.05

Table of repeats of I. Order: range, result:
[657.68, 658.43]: 34.7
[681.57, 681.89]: 30.2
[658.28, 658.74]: 36.4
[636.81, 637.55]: 35.2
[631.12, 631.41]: 35.6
